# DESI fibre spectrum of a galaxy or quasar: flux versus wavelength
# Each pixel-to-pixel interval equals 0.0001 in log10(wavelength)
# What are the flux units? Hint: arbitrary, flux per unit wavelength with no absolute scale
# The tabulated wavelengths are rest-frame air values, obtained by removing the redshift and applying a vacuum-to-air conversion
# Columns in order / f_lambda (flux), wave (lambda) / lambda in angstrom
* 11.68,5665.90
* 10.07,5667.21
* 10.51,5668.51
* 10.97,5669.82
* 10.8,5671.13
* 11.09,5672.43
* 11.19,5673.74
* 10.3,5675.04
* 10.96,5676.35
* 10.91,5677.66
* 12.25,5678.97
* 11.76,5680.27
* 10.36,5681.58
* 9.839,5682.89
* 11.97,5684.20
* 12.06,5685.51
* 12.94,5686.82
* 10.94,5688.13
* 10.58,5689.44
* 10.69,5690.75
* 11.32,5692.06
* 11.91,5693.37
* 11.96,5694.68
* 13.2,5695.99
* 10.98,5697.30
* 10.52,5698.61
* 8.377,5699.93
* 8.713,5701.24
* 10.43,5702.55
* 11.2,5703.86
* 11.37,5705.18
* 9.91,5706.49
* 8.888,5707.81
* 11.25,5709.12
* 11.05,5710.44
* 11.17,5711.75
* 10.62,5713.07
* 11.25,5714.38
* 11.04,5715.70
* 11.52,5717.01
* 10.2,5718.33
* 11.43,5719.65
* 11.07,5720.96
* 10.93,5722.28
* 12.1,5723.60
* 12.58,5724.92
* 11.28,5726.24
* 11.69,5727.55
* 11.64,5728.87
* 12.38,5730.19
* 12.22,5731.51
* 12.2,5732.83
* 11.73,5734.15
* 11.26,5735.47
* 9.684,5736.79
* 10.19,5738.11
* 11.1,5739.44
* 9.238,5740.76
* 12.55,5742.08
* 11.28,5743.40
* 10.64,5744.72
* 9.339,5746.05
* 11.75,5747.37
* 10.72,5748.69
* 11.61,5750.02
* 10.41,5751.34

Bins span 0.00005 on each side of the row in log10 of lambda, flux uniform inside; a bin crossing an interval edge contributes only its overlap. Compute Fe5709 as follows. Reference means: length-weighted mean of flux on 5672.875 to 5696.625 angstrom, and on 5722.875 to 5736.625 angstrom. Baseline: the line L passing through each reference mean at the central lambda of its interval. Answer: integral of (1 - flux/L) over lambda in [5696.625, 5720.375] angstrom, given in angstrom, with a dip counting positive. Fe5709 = 2.2 angstrom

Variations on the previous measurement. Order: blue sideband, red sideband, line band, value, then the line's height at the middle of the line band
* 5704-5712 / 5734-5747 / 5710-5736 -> -2.0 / 10.6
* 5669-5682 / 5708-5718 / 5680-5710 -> 0.3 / 11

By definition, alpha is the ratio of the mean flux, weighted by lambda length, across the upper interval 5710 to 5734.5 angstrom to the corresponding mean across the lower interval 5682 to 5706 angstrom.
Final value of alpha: 1.0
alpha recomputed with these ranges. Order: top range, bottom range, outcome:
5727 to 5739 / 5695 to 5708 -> 1.09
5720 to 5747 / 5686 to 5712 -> 1.04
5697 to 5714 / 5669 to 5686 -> 0.93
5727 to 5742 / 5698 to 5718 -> 1.07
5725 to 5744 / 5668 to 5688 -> 1.02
